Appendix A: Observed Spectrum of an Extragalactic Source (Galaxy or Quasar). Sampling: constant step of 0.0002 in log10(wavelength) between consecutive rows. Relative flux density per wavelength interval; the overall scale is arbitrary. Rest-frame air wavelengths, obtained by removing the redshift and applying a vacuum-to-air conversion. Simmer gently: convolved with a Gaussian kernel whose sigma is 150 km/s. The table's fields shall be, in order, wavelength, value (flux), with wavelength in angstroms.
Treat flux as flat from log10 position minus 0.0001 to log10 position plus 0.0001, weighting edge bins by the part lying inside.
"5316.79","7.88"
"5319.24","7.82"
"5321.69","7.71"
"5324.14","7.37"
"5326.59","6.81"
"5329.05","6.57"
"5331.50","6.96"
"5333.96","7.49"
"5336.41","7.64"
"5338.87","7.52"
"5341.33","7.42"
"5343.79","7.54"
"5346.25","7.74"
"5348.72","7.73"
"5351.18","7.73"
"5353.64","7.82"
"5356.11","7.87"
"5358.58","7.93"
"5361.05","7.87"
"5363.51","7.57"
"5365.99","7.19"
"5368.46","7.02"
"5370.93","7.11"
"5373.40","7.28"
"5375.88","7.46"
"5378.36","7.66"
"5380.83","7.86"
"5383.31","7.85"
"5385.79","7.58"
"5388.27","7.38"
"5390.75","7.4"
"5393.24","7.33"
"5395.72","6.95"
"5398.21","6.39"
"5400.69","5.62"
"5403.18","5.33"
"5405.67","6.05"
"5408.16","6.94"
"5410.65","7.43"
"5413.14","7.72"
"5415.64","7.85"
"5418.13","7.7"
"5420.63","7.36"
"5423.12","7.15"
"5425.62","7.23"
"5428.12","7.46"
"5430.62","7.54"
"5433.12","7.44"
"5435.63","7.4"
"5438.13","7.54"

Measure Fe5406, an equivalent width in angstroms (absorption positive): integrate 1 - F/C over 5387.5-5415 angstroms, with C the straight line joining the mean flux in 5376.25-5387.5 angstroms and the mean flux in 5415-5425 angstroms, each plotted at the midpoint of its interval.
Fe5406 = 2.9 angstroms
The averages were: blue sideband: 7.7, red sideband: 7.48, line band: 6.79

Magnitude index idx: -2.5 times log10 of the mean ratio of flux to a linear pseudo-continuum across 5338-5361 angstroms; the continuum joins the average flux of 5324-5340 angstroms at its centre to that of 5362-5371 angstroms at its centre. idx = -0.071 mag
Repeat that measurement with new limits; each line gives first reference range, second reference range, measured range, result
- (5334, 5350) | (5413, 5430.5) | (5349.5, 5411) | 0.047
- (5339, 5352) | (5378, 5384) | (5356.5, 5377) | 0.041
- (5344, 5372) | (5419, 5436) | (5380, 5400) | 0.031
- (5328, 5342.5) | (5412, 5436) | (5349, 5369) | -0.046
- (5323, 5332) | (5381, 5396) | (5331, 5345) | -0.066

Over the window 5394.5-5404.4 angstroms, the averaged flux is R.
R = 6.07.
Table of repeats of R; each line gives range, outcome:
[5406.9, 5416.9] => 7.48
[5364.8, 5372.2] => 7.12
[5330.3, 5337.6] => 7.37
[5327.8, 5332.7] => 6.76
